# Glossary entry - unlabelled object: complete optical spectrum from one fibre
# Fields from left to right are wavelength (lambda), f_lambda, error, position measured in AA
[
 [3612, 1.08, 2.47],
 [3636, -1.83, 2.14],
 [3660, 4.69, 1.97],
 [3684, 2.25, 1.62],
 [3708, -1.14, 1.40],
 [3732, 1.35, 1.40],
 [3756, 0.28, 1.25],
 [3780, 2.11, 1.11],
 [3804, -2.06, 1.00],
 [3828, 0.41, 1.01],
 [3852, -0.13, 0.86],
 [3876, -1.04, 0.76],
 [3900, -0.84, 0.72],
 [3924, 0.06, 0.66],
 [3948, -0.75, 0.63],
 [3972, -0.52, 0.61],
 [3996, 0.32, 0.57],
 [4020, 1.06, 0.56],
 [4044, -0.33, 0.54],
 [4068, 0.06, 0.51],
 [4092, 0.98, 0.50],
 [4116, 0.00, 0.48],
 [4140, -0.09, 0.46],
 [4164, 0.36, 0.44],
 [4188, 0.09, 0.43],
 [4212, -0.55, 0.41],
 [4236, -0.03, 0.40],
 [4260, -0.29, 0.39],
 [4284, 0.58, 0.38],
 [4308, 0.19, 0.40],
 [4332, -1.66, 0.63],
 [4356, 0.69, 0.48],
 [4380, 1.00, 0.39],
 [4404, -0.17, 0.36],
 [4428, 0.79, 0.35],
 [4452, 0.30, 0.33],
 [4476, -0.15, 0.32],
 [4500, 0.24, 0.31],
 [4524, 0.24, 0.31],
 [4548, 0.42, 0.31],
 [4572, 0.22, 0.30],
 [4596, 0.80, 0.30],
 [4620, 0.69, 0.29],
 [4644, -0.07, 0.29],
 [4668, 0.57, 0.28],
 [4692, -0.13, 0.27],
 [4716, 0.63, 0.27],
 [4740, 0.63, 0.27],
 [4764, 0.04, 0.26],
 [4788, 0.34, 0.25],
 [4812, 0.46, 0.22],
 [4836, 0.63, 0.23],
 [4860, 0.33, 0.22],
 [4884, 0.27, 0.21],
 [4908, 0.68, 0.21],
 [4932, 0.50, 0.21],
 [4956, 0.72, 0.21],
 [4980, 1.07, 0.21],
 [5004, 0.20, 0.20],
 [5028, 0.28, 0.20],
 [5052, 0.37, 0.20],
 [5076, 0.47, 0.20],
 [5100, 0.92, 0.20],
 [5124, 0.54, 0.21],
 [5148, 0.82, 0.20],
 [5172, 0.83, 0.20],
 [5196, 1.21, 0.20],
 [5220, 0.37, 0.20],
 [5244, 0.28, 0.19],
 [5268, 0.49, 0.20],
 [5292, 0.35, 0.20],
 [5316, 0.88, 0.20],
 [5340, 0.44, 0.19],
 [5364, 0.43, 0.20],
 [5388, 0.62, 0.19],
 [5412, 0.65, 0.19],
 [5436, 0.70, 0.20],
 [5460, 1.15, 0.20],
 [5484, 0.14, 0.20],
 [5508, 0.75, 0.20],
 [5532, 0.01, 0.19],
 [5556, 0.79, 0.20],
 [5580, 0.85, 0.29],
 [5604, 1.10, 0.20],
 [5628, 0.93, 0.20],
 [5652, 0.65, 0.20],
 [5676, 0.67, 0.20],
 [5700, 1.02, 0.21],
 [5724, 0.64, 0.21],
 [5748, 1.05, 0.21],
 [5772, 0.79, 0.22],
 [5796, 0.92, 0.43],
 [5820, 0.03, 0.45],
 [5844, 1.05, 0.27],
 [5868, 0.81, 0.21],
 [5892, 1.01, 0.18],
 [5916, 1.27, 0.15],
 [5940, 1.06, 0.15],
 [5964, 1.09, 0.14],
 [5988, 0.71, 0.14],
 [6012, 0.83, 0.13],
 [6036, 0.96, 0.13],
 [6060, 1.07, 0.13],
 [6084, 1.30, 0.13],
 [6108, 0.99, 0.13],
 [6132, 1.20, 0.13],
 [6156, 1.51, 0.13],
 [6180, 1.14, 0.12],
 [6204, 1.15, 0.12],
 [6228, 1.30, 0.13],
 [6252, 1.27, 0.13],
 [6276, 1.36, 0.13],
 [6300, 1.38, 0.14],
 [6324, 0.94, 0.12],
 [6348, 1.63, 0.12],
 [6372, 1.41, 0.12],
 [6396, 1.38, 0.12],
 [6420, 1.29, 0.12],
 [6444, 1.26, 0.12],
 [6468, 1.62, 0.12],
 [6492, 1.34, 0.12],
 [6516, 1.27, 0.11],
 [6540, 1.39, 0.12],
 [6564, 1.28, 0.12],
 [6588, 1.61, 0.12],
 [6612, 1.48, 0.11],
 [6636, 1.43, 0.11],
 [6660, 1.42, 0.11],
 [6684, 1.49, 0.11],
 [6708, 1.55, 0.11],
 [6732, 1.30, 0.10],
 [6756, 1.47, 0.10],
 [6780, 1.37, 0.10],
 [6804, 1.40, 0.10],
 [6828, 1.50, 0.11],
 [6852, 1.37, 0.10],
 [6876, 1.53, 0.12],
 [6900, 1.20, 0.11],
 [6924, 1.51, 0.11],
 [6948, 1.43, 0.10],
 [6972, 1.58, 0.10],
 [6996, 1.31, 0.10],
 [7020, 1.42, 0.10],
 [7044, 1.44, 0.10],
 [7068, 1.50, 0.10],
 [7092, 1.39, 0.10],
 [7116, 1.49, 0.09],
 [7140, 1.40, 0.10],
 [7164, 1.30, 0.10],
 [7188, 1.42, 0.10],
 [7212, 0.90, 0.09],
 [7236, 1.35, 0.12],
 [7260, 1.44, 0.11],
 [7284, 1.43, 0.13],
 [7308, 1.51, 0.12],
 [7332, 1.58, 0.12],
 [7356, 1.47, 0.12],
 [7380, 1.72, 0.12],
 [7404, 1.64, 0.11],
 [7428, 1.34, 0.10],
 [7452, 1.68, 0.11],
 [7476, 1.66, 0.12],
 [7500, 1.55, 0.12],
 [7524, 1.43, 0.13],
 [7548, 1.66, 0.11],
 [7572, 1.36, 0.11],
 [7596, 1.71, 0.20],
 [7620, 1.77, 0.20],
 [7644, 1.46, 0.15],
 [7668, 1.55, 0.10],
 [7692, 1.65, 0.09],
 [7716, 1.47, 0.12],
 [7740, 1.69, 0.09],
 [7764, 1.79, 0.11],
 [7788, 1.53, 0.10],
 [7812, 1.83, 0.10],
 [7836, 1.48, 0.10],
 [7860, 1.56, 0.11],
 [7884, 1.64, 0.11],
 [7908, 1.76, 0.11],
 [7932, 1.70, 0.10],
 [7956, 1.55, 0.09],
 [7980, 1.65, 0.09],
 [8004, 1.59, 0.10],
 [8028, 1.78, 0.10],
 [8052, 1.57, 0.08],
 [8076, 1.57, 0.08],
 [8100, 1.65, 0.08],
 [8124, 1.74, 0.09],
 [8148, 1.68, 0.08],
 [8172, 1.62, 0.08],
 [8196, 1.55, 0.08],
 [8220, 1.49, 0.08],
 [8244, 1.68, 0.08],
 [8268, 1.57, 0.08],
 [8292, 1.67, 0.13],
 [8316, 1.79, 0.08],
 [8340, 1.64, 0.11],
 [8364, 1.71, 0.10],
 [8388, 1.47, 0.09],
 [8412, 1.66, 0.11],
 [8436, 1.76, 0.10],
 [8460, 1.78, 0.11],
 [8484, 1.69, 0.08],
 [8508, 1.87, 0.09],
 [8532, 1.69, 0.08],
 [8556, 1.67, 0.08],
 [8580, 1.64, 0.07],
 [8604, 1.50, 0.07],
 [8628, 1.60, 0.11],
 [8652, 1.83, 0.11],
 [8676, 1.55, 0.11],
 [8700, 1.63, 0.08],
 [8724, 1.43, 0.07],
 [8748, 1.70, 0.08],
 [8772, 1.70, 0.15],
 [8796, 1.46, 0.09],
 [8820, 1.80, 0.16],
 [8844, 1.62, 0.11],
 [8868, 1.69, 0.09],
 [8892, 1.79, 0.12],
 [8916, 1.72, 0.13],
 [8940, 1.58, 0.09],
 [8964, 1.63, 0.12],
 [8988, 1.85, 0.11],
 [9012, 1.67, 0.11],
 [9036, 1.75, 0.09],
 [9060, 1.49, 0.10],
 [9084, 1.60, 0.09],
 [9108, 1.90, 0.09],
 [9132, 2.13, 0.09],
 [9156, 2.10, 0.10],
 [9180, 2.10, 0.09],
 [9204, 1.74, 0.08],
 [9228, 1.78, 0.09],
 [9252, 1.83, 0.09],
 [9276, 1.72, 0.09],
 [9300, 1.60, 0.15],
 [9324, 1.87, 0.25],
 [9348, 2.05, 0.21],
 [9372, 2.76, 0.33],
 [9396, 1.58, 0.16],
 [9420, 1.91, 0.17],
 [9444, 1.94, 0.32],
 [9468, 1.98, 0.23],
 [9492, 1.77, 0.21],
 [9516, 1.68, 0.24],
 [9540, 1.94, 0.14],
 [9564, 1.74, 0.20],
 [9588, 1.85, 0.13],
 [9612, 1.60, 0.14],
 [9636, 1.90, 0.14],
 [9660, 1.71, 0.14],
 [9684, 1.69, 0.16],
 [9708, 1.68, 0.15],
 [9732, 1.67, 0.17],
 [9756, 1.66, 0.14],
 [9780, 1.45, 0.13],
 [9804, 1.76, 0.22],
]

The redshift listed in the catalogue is 0.39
